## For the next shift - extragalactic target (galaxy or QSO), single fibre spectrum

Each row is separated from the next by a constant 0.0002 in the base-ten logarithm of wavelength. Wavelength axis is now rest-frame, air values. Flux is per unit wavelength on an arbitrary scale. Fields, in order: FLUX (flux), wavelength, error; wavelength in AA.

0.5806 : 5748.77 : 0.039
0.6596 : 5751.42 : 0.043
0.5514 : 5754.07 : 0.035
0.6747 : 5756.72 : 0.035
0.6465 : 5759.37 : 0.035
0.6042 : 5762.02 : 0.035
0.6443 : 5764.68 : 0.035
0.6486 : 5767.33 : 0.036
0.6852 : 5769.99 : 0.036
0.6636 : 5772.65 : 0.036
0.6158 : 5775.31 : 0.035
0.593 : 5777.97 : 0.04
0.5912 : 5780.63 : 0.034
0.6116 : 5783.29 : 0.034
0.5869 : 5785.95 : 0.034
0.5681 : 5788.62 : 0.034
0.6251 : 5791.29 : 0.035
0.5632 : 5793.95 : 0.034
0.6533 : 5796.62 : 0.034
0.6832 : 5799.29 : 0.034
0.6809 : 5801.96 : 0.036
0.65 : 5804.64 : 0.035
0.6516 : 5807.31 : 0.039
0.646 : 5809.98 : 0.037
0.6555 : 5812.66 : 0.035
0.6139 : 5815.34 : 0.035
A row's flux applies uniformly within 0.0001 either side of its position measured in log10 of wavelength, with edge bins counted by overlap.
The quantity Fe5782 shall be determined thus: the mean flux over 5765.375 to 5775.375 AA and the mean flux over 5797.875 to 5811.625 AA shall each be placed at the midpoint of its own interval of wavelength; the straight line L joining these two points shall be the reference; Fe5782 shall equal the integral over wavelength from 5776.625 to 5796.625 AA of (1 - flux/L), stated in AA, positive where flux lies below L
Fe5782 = 1.9 AA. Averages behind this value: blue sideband 0.657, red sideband 0.662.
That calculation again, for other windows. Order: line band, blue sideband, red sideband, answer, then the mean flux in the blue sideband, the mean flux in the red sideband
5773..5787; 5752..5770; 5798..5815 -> 0.86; 0.634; 0.658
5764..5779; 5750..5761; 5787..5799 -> -0.49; 0.632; 0.609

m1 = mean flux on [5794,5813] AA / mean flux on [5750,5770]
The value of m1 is 1.0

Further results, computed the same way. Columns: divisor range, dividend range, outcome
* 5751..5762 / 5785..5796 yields 0.94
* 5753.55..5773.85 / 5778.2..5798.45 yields 0.94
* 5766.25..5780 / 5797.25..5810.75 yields 1.04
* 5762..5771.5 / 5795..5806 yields 1.02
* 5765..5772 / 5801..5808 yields 1.00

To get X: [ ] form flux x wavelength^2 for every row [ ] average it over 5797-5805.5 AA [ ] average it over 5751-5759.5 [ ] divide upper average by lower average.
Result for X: 1.1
